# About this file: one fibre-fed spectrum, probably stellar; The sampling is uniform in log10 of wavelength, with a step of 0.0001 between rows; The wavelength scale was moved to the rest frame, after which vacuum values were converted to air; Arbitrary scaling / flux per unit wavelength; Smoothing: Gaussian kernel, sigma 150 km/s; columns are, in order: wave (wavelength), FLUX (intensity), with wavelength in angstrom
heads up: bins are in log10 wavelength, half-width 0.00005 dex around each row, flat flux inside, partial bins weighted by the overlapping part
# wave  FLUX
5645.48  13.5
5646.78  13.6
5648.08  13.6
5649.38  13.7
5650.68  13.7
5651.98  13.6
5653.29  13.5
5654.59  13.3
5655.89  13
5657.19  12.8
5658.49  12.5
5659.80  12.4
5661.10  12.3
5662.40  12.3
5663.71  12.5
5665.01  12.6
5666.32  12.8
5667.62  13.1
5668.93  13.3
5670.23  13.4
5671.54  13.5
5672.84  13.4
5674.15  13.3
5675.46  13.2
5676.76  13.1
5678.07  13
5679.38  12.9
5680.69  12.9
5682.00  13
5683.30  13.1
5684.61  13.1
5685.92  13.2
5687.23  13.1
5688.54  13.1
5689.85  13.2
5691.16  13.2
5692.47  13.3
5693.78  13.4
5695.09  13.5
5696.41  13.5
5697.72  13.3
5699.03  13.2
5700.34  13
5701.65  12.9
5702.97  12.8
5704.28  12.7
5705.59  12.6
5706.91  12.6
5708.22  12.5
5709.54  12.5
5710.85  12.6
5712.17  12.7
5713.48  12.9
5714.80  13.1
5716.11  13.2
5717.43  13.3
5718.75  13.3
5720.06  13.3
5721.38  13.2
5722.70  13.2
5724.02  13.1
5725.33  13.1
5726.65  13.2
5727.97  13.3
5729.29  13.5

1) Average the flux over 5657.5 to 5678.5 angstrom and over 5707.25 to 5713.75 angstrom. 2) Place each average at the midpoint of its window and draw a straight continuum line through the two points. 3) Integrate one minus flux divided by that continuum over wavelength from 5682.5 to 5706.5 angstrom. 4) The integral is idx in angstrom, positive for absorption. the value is -0.71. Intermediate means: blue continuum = 12.9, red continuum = 12.6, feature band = 13.1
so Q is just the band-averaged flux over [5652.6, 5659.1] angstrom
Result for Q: 13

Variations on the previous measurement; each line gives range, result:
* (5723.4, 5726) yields 13.1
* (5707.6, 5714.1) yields 12.6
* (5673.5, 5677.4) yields 13.2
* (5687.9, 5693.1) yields 13.2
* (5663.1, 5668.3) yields 12.8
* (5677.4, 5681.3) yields 12.9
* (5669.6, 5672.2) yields 13.5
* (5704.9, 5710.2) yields 12.6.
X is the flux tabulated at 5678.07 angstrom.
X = 13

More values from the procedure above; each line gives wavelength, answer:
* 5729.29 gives 13.5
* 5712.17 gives 12.7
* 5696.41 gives 13.5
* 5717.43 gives 13.3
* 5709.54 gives 12.5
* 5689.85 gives 13.2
